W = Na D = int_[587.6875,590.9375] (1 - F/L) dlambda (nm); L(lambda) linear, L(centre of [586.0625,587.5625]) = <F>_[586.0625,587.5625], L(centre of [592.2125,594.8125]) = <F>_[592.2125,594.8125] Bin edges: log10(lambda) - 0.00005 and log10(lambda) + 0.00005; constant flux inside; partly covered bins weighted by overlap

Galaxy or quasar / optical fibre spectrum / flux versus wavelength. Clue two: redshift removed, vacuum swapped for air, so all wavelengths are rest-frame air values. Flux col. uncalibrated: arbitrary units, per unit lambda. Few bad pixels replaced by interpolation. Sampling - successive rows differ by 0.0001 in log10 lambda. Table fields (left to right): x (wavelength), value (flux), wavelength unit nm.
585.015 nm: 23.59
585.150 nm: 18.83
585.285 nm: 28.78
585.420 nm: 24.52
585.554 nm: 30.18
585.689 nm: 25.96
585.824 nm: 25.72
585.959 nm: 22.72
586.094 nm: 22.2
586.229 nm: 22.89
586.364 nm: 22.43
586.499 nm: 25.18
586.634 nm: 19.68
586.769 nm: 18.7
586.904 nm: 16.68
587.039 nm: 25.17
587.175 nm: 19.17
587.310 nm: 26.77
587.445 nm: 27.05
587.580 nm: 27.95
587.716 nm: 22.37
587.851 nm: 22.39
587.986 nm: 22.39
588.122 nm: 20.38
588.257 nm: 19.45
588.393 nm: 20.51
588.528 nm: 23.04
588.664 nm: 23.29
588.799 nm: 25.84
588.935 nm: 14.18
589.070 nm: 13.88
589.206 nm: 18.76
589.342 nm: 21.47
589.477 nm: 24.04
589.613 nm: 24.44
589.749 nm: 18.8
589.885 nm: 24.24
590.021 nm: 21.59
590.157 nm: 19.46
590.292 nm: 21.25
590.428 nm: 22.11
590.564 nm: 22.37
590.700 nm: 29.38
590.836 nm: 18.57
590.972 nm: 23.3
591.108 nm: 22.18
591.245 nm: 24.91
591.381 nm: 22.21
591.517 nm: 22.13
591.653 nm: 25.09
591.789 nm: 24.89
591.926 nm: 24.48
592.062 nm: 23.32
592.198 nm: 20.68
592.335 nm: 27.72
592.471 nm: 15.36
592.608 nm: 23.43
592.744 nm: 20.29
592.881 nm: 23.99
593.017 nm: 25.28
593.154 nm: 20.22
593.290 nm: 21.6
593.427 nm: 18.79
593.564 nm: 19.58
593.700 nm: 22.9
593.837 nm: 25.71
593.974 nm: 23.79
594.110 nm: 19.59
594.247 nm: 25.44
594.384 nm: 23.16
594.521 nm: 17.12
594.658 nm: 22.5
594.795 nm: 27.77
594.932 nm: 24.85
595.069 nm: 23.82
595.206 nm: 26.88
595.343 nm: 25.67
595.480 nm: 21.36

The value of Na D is 0.14 nm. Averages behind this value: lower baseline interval 22.6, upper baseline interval 22.2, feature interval 21.4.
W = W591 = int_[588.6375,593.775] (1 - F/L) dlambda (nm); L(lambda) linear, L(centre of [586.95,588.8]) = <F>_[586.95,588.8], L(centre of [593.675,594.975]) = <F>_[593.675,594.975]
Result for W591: 0.263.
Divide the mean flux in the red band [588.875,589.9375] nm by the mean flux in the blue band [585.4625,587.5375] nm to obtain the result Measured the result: 0.85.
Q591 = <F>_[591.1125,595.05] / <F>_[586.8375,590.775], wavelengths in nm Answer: 1.0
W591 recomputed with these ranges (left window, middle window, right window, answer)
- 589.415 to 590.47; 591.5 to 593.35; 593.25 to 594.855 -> -0.05 nm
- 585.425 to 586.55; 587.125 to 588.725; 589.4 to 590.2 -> 0.03 nm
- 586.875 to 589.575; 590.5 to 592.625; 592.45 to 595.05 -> -0.09 nm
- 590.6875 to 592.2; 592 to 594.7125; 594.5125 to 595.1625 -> 0.19 nm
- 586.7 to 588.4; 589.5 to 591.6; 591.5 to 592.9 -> 0.01 nm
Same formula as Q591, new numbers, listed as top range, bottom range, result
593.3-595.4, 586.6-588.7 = 1.04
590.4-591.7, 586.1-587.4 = 1.06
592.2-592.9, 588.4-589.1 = 1.07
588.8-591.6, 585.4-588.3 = 0.93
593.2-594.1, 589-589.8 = 1.08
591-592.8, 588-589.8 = 1.10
